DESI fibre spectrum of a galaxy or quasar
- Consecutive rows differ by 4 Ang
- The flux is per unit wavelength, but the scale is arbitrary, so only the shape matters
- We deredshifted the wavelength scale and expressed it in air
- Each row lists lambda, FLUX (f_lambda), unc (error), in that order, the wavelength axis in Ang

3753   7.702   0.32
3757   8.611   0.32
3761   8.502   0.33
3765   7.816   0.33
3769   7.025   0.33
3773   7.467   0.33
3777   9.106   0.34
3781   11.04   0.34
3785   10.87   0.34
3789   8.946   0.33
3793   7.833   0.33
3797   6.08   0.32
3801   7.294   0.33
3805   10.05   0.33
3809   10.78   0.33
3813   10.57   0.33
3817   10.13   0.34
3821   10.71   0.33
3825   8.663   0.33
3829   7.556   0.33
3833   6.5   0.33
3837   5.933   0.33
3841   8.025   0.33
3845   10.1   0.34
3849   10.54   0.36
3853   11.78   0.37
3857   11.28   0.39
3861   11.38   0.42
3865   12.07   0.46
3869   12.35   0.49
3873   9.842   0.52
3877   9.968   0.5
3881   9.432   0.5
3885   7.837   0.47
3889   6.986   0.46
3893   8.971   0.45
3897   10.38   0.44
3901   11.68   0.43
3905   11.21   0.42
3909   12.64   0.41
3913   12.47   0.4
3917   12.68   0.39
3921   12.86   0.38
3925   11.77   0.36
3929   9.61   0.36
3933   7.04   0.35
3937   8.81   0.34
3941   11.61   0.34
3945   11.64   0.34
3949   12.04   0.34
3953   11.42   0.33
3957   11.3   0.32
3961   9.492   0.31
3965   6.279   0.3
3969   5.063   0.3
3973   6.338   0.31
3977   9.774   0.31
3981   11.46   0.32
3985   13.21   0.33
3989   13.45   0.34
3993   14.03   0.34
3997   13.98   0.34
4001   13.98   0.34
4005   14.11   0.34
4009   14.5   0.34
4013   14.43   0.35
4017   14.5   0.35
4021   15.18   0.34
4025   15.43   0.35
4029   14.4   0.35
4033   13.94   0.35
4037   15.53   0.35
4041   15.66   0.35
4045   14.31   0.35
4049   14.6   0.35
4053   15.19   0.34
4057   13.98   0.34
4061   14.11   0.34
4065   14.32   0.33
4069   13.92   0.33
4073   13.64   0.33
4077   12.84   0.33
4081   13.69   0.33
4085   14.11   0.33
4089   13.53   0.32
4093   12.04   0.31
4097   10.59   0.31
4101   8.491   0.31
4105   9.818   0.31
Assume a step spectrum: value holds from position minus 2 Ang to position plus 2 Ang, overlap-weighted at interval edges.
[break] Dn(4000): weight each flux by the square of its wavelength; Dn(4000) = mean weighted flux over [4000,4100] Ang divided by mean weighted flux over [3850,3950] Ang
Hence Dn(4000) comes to 1.41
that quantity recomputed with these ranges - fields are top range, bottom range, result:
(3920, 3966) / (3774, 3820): 1.20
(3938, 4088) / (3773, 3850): 1.60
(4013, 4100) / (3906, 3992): 1.40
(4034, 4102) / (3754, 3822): 1.76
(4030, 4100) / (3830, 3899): 1.59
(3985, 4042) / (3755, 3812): 1.87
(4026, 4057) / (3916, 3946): 1.47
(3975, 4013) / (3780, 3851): 1.62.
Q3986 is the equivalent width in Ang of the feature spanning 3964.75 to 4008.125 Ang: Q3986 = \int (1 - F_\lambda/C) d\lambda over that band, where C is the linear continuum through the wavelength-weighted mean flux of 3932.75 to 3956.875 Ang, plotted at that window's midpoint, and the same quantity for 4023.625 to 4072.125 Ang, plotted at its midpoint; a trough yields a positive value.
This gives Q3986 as 3.7 Ang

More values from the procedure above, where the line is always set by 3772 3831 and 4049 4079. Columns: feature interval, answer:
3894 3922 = -1.75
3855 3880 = -1.67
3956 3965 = 2.03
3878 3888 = 1.94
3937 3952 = 0.61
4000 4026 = -2.95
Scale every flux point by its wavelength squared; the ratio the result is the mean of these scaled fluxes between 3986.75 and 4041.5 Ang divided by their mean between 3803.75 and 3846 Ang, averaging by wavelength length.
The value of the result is 1.78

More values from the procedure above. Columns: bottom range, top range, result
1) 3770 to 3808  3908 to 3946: 1.36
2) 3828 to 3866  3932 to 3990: 1.11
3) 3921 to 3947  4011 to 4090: 1.48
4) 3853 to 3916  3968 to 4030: 1.28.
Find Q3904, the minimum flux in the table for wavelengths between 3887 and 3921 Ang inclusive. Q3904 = 6.986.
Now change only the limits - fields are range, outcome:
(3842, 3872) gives 10.1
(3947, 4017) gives 5.063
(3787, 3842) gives 5.933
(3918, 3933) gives 7.04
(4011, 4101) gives 8.491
